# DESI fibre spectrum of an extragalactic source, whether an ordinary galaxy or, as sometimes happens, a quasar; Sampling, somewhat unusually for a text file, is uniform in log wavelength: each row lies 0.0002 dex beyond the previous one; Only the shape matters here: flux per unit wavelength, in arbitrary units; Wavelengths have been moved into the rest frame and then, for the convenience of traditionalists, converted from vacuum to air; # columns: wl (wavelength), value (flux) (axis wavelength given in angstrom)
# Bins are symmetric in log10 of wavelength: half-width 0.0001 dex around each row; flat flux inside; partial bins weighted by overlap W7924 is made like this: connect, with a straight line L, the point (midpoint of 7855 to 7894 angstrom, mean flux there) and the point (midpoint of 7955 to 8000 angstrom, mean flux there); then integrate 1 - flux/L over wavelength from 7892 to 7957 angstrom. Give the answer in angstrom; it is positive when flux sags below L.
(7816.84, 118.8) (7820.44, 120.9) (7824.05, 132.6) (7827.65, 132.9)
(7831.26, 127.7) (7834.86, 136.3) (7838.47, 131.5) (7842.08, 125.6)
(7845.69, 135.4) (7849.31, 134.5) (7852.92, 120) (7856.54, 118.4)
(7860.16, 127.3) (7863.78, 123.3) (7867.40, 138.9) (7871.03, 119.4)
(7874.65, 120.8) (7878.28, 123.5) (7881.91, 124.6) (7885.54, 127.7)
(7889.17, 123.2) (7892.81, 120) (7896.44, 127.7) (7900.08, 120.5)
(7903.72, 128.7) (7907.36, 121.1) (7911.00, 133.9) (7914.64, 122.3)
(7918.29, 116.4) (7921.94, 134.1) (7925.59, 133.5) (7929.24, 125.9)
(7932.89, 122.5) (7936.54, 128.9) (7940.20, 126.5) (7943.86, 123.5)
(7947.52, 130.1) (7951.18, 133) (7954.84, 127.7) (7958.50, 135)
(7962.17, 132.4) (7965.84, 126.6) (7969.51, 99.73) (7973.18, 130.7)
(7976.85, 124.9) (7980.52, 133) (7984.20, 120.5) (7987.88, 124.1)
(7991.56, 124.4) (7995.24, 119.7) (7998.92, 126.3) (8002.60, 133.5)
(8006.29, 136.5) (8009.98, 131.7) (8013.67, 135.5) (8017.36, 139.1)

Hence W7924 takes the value -1.0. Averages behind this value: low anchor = 124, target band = 127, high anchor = 125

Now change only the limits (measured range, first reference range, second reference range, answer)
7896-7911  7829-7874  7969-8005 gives 0.2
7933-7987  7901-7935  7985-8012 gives 0.3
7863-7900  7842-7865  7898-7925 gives 0.4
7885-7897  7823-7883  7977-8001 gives 0.3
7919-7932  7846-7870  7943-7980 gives -0.2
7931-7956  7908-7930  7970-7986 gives -0.2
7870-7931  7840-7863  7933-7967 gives 1.4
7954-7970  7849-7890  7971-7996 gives -0.1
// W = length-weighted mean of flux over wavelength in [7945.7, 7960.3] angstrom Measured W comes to 132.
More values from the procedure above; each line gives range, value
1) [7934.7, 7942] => 128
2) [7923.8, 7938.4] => 128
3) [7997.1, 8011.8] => 132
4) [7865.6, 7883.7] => 125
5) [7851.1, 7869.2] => 126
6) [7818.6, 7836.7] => 130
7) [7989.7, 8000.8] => 124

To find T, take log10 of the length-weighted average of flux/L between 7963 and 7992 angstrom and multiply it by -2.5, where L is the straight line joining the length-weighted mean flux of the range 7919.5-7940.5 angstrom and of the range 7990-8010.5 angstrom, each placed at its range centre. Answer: 0.05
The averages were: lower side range 128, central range 123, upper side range 129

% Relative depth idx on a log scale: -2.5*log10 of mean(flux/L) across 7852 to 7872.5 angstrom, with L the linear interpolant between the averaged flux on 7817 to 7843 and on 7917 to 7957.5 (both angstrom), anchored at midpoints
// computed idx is 0.03 mag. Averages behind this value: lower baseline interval 129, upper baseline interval 128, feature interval 125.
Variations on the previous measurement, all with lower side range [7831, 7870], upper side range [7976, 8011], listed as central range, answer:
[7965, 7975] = 0.08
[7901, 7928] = 0.01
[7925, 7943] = 0.01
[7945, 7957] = -0.02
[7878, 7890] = 0.03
